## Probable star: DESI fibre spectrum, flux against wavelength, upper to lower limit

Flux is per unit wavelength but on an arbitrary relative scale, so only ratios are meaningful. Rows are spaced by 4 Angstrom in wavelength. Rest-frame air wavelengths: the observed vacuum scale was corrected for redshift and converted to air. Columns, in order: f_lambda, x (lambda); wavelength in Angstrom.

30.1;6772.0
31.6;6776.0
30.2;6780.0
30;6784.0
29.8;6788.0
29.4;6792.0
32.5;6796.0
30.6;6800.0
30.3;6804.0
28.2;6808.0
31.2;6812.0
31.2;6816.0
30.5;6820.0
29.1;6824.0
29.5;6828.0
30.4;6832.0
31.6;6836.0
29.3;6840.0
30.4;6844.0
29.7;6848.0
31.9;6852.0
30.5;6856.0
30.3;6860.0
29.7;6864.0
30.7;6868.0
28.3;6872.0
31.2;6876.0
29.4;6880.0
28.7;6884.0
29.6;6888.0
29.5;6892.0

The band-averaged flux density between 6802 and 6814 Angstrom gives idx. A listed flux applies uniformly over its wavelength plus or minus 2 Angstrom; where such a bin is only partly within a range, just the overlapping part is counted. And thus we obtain 29.9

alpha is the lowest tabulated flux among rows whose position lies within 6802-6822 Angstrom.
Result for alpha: 28.2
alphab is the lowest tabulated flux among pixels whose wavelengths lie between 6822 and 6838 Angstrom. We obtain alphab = 29.1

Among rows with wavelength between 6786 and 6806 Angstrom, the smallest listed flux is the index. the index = 29.4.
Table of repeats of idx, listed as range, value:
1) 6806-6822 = 30.3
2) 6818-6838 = 30.2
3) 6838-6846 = 29.9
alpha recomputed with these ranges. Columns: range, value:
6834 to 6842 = 29.3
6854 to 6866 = 29.7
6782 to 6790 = 29.8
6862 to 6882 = 28.3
